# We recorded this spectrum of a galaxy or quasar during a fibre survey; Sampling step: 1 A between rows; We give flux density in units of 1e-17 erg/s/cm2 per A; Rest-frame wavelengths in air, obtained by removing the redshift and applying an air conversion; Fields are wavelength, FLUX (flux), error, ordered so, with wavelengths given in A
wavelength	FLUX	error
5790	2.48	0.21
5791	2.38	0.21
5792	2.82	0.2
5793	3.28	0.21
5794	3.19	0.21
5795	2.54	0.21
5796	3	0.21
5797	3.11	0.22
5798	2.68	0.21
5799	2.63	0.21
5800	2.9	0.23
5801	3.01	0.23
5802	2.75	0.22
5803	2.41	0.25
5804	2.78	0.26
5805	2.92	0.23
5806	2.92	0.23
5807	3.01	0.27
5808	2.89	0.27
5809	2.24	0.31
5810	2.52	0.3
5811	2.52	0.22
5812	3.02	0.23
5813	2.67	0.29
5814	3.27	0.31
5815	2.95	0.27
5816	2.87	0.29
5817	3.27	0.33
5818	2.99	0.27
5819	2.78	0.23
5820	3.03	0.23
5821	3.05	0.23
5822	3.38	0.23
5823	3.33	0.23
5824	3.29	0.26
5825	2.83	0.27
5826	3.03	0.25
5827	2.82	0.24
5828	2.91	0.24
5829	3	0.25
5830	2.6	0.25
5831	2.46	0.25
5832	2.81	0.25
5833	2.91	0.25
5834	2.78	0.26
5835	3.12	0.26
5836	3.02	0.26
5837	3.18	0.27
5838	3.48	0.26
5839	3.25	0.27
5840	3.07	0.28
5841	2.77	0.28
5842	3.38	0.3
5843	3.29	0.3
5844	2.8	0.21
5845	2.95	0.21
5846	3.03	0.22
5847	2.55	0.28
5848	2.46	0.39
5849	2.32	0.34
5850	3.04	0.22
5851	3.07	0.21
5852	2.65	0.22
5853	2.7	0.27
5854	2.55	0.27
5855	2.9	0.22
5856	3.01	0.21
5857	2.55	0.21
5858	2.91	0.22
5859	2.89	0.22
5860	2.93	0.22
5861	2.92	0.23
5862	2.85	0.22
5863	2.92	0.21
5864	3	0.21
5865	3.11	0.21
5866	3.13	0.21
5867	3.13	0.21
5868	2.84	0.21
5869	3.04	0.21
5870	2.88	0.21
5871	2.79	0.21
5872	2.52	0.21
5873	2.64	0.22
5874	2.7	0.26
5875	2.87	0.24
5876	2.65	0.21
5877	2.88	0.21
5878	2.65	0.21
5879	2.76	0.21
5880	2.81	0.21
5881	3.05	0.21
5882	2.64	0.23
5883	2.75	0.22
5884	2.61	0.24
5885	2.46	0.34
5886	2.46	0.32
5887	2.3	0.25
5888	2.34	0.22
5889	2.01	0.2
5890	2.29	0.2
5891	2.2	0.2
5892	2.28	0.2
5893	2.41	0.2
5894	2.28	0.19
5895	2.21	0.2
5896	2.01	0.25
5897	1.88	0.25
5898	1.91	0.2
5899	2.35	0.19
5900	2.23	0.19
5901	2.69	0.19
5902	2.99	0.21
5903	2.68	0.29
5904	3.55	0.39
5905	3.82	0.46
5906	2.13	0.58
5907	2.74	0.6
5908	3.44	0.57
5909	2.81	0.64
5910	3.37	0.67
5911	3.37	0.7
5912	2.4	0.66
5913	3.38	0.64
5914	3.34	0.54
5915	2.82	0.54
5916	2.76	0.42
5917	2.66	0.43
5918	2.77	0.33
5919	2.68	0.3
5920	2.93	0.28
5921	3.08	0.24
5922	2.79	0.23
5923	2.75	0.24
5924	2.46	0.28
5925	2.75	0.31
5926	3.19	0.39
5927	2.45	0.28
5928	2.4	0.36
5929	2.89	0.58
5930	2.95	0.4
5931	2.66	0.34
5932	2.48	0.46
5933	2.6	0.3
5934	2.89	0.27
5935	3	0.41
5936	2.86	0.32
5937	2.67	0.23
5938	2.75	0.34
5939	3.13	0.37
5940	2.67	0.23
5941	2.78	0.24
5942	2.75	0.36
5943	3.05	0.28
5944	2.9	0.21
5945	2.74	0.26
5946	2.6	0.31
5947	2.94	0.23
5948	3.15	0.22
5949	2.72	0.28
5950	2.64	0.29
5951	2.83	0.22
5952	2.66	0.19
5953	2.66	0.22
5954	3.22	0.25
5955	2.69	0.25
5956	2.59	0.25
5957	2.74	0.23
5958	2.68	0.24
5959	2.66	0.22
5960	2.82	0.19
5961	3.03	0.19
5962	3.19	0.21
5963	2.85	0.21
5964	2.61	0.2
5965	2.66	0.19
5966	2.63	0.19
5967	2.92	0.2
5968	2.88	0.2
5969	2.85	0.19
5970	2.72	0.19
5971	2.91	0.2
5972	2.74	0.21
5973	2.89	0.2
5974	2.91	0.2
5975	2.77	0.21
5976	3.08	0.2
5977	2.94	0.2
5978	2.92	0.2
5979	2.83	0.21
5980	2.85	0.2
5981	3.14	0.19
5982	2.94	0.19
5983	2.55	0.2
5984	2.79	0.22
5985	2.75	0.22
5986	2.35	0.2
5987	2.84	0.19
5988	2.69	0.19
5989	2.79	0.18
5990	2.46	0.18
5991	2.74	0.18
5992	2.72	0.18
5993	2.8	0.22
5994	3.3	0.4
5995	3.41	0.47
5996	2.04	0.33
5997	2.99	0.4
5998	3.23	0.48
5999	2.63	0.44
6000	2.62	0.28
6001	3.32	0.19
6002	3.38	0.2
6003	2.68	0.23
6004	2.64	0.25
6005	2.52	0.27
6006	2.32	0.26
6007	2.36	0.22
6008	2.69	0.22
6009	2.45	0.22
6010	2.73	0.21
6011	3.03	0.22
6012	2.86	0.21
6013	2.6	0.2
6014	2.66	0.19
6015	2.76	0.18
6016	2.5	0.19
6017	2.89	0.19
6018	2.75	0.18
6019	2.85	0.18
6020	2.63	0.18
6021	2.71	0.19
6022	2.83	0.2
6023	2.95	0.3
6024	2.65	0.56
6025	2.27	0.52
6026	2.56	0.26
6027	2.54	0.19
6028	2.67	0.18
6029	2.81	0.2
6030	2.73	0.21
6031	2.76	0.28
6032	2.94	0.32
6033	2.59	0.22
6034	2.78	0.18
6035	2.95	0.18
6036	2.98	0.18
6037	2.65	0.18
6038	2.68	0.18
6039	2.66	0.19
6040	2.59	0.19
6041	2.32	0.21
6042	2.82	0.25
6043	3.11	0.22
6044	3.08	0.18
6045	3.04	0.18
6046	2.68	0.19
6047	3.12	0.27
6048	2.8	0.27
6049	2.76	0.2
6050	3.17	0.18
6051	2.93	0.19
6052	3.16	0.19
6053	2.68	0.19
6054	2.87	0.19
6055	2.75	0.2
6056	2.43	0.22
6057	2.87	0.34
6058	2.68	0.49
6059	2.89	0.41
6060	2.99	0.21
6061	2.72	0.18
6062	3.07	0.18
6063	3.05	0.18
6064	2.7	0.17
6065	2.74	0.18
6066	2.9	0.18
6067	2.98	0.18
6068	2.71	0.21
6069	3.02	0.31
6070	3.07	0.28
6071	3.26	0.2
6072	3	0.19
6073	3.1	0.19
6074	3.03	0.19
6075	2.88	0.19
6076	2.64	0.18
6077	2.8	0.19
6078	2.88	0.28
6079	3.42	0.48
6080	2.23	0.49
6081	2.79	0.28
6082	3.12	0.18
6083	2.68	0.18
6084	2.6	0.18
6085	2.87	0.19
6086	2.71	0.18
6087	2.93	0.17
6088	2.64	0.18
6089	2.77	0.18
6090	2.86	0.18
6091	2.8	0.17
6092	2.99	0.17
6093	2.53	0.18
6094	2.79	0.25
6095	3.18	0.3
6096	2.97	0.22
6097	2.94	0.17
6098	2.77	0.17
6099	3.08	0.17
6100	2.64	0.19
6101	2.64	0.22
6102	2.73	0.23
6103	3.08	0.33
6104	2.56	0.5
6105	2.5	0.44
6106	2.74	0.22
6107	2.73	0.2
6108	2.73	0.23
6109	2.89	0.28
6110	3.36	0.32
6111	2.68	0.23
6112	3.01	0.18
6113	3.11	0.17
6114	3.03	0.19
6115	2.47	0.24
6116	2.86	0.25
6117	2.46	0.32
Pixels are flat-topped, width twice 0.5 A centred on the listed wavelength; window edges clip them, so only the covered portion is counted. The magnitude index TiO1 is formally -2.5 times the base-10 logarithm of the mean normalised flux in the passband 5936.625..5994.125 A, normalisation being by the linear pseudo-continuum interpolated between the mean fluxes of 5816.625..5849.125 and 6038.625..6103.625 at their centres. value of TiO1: 0.04 mag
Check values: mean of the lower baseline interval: 2.97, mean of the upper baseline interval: 2.86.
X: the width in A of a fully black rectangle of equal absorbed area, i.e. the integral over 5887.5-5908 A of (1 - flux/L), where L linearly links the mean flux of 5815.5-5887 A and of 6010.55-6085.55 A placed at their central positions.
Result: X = 2.8 A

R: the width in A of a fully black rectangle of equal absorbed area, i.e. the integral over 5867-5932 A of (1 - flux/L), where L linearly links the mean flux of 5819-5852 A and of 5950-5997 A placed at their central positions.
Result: 4.3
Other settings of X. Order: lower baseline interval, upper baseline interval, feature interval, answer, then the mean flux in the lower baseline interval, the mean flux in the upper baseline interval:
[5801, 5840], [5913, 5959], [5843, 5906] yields 3.9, 2.93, 2.8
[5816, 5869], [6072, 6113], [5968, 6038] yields 2.5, 2.94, 2.84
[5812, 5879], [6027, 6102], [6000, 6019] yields 0.9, 2.92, 2.84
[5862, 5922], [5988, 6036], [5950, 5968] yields -0.3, 2.72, 2.75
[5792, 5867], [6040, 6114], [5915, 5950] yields 1.2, 2.91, 2.86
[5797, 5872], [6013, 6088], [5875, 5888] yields 1.0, 2.9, 2.81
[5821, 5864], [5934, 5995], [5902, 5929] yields -0.4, 2.92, 2.82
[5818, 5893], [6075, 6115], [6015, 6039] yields 0.9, 2.83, 2.83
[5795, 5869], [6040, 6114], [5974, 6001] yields 0.5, 2.9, 2.86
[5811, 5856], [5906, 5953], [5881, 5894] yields 2.1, 2.94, 2.83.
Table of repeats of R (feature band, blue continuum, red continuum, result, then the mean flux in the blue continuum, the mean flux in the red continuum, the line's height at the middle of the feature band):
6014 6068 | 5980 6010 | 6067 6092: 0.6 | 2.76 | 2.87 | 2.82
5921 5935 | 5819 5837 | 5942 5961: 0.5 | 2.96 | 2.8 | 2.83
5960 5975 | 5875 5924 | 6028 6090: -0.5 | 2.67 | 2.84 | 2.75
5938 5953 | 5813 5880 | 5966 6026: 0.0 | 2.91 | 2.78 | 2.82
